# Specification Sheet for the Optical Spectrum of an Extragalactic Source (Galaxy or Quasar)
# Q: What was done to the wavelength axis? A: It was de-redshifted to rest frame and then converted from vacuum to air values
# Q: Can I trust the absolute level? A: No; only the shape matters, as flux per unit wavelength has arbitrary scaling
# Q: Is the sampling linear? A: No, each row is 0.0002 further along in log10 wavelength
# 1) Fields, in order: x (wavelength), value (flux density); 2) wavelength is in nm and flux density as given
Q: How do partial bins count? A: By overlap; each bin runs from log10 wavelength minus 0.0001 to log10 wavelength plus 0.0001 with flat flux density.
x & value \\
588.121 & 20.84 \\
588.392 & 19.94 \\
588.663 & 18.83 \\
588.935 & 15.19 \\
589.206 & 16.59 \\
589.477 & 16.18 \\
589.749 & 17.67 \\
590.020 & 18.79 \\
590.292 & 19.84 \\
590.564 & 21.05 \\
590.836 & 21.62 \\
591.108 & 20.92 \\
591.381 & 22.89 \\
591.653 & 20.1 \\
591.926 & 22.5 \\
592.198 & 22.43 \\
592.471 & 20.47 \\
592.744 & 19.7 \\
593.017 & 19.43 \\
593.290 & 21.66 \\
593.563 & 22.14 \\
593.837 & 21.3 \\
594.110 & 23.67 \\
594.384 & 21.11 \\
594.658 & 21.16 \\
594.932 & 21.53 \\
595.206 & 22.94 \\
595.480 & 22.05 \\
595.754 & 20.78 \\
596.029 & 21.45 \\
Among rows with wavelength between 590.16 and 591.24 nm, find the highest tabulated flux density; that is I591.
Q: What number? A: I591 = 21.62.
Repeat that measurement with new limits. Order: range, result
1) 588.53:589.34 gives 18.83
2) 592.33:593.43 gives 21.66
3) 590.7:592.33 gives 22.89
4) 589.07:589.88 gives 17.67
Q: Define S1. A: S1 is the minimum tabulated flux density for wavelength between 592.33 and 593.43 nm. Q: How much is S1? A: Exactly 19.43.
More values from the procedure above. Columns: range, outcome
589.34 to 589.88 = 16.18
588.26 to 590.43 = 15.19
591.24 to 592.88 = 19.7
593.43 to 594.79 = 21.11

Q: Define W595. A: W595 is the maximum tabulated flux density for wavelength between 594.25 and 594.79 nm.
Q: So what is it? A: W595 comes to 21.16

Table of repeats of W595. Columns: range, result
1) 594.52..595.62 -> 22.94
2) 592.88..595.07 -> 23.67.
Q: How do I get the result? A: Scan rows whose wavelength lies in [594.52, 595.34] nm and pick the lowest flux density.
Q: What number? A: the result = 21.16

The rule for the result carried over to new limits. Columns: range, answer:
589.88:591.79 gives 18.79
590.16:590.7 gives 19.84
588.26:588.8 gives 18.83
